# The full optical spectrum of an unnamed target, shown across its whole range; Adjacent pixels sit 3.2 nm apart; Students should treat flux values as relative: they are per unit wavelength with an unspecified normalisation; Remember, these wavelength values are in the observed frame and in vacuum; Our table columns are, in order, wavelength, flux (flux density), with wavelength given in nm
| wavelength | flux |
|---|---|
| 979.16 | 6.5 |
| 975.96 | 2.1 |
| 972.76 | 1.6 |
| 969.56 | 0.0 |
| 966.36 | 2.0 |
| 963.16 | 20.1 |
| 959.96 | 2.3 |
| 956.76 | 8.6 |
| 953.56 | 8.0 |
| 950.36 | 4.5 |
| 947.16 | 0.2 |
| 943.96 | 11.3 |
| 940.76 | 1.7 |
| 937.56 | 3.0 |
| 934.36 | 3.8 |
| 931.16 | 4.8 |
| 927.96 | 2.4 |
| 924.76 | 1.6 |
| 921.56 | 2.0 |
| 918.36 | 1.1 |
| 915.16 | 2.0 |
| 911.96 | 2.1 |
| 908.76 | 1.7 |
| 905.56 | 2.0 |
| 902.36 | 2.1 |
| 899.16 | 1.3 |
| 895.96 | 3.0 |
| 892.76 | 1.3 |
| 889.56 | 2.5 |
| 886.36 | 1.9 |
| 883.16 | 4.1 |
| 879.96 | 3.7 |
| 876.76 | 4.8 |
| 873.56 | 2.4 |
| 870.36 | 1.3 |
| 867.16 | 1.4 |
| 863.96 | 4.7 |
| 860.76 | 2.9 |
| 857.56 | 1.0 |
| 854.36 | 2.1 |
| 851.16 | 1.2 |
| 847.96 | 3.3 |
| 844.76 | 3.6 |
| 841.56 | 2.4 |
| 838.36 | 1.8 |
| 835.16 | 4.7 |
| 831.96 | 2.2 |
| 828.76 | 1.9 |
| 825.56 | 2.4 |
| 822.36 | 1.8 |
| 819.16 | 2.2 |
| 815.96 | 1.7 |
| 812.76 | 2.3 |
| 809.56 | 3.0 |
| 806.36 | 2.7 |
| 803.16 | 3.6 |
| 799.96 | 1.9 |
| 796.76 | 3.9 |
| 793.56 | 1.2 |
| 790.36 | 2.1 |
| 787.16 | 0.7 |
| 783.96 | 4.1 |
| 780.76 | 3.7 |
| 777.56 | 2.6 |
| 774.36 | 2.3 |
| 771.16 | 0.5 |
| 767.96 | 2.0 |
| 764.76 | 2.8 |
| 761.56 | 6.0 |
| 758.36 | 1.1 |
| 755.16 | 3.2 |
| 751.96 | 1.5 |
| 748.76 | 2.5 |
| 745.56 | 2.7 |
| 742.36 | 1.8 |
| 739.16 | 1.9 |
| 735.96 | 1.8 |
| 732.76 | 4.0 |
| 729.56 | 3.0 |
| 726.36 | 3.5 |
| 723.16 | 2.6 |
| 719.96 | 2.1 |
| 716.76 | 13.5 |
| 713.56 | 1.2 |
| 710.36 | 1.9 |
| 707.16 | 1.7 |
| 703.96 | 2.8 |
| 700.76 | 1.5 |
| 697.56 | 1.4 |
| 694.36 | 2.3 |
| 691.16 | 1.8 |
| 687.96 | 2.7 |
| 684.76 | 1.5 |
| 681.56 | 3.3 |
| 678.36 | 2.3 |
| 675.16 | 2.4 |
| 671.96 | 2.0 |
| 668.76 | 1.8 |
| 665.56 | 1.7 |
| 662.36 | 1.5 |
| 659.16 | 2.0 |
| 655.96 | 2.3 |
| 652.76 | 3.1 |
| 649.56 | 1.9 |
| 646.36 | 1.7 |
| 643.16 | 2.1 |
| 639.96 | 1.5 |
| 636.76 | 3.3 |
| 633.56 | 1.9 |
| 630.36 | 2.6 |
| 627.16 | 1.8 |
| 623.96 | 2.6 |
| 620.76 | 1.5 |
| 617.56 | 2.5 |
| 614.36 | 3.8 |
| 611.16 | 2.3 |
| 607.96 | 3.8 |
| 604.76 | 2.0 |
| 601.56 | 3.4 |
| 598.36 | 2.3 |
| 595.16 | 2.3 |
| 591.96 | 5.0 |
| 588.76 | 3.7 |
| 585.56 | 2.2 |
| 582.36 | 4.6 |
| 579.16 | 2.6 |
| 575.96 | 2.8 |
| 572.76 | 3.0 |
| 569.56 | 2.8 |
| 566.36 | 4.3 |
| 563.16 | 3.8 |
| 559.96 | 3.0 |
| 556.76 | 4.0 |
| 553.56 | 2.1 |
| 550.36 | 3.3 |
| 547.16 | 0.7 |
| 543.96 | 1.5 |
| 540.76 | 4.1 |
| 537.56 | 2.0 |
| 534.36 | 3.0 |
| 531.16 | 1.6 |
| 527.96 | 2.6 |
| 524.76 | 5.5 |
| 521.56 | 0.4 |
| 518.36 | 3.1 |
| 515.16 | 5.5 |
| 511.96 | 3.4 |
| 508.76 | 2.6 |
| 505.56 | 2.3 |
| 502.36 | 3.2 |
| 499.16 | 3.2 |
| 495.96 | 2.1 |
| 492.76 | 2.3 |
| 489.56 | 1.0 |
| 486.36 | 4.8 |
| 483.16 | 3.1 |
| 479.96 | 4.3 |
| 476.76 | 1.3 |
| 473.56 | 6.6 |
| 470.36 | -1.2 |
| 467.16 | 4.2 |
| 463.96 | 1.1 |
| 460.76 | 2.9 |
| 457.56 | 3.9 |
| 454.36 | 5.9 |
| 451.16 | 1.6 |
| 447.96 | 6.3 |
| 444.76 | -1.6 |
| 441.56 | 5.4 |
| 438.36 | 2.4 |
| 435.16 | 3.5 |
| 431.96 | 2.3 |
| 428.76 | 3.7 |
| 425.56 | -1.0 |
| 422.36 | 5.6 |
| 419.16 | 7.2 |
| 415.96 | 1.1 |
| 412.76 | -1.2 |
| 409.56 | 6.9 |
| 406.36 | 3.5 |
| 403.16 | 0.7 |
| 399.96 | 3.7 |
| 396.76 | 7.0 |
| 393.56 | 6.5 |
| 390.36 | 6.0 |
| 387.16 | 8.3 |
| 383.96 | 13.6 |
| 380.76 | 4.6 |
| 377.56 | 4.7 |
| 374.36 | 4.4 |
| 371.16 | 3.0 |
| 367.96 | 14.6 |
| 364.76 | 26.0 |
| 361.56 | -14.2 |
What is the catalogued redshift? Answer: 0.93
